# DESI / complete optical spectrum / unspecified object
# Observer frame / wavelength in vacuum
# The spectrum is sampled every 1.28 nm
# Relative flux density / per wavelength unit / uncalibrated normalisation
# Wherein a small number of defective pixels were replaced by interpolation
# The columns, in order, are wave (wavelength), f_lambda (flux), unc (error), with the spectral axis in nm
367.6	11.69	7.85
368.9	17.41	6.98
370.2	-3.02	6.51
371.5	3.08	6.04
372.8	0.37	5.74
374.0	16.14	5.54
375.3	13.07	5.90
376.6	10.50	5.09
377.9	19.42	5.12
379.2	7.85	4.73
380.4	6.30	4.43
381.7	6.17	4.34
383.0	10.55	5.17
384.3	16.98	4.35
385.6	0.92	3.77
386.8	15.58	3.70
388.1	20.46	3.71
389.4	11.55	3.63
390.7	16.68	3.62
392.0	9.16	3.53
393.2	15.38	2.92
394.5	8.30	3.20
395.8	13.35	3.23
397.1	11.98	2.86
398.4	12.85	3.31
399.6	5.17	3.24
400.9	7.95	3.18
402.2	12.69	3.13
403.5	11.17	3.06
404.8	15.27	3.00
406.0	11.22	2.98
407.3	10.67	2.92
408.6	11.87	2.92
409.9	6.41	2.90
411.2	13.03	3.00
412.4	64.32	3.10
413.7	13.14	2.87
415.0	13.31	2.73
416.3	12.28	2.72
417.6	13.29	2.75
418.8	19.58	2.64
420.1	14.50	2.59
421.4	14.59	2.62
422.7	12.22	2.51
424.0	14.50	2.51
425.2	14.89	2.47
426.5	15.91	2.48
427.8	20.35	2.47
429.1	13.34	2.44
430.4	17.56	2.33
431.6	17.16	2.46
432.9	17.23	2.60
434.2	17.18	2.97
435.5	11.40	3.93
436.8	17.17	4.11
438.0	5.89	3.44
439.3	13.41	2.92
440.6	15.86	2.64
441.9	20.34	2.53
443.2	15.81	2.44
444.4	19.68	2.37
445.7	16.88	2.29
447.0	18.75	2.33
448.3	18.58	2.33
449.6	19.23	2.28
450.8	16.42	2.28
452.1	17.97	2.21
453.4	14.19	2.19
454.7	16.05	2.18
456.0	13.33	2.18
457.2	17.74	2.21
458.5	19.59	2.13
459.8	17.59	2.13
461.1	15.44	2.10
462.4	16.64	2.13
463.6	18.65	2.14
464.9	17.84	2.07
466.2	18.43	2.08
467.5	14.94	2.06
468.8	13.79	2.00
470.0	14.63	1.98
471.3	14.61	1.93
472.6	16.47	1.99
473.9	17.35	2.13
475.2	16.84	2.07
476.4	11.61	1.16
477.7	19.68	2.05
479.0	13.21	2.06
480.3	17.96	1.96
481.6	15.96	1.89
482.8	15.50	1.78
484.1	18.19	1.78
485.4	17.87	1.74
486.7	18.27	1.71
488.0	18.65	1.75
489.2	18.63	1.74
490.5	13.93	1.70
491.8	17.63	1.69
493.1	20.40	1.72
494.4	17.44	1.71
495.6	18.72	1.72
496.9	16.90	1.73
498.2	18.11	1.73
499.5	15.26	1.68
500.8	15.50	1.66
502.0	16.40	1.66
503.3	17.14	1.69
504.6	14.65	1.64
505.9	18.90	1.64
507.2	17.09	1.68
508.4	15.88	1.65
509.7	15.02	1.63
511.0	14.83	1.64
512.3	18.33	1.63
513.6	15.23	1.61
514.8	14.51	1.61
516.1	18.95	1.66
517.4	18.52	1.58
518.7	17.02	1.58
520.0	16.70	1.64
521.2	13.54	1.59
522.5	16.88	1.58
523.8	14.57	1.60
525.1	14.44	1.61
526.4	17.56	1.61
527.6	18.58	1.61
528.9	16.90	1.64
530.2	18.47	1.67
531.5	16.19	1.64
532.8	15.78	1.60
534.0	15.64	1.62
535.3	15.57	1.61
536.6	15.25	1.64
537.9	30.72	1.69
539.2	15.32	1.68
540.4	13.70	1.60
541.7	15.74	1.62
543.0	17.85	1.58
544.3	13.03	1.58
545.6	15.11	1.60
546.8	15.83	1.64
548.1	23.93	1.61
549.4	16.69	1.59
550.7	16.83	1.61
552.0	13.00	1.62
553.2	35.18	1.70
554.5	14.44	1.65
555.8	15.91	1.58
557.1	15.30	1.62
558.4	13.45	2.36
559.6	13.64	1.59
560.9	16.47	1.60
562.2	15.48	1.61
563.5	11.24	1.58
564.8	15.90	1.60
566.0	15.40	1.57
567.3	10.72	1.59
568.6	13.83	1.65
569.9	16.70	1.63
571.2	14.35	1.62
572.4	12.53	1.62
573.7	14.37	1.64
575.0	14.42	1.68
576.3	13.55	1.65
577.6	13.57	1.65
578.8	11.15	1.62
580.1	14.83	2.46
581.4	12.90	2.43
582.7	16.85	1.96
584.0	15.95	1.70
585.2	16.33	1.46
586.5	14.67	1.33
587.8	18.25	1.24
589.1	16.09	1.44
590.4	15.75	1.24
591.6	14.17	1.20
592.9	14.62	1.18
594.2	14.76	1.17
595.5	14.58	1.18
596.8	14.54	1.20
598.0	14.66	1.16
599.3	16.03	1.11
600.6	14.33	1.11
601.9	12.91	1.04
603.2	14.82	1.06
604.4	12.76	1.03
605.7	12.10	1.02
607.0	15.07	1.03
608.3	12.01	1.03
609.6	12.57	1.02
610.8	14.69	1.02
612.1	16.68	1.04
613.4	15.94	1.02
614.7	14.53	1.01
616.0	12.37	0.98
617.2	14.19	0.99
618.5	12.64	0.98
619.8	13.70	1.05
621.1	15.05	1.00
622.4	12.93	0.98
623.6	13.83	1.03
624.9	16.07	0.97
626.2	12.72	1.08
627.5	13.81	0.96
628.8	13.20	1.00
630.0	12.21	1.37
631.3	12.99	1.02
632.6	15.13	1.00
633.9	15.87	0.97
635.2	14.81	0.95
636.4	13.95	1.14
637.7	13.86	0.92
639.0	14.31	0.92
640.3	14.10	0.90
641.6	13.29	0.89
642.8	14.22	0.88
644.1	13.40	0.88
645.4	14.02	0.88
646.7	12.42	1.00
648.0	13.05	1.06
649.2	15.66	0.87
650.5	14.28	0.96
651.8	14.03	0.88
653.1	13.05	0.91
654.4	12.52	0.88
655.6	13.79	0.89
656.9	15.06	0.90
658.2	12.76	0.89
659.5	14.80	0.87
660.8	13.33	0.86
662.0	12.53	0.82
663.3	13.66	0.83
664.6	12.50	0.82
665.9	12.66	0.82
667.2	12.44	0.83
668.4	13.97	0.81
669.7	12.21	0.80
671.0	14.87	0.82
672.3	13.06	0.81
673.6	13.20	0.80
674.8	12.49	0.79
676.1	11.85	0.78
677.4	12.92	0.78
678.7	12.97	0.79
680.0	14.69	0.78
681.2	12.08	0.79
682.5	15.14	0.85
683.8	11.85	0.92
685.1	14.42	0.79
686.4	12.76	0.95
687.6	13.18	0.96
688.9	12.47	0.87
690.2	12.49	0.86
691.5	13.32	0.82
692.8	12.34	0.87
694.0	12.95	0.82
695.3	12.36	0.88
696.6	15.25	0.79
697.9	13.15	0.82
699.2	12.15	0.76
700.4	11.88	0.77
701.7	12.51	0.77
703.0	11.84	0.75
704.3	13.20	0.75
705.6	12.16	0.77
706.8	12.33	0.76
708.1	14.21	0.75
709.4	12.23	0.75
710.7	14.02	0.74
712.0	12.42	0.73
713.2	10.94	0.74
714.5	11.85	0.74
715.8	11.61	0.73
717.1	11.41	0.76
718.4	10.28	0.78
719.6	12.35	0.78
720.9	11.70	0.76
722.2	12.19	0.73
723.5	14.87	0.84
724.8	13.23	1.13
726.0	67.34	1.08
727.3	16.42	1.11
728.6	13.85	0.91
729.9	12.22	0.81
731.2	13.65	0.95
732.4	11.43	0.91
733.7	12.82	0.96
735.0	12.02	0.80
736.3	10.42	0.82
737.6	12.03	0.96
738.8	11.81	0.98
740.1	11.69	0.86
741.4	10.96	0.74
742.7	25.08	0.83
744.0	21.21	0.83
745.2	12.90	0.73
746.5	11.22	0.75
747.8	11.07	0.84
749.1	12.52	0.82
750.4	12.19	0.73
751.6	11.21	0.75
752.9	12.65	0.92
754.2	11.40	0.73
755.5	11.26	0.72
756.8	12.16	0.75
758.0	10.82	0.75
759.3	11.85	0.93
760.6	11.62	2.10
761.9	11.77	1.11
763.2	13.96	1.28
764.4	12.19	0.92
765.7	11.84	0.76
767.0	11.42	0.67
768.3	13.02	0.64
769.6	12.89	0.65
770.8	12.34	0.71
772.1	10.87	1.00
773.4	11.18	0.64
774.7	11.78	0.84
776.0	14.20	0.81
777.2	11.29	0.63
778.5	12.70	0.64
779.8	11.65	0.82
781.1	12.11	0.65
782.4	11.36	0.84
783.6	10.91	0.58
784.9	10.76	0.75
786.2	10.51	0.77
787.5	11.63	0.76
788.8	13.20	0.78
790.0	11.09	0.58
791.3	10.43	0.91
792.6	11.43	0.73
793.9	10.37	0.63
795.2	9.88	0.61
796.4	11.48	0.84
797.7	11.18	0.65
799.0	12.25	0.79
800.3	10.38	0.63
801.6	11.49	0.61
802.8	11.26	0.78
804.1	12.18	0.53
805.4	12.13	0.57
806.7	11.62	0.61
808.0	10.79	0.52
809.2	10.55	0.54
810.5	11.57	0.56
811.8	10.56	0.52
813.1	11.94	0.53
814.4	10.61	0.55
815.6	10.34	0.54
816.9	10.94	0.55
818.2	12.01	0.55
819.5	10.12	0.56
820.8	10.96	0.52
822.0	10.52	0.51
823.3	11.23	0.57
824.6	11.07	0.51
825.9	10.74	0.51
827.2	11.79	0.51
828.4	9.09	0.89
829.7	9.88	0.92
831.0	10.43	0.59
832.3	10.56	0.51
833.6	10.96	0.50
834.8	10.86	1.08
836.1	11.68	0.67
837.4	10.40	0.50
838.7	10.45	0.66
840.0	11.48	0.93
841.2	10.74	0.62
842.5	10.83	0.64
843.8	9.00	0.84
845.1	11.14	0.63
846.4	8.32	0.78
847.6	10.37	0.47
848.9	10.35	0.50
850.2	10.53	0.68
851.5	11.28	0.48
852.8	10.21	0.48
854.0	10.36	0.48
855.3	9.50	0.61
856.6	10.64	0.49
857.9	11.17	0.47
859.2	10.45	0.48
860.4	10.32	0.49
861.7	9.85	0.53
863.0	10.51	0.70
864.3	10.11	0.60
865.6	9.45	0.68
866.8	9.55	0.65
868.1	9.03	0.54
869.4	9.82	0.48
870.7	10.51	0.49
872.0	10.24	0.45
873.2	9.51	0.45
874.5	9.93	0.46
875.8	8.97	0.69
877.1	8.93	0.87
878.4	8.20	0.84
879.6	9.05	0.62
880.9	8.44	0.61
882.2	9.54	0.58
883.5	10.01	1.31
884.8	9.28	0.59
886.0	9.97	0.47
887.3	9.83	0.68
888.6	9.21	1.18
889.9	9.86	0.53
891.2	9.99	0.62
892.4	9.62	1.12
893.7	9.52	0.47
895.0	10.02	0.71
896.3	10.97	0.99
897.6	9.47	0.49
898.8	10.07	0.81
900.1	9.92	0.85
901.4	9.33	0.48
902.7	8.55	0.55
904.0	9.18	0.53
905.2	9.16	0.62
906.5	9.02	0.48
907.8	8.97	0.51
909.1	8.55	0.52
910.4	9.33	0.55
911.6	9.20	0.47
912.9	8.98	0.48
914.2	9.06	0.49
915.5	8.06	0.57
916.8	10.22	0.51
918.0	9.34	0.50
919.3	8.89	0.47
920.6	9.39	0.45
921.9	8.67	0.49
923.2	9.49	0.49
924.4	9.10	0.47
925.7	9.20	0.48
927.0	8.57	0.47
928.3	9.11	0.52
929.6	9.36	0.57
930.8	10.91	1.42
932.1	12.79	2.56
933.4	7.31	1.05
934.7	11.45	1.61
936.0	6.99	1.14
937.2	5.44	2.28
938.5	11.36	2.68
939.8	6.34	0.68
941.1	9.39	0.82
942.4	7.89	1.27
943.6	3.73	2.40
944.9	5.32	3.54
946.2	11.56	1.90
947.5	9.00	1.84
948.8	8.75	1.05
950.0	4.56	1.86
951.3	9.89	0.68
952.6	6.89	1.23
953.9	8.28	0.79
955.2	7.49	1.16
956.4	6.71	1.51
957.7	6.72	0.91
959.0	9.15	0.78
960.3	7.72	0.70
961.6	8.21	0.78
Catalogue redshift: 0.11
